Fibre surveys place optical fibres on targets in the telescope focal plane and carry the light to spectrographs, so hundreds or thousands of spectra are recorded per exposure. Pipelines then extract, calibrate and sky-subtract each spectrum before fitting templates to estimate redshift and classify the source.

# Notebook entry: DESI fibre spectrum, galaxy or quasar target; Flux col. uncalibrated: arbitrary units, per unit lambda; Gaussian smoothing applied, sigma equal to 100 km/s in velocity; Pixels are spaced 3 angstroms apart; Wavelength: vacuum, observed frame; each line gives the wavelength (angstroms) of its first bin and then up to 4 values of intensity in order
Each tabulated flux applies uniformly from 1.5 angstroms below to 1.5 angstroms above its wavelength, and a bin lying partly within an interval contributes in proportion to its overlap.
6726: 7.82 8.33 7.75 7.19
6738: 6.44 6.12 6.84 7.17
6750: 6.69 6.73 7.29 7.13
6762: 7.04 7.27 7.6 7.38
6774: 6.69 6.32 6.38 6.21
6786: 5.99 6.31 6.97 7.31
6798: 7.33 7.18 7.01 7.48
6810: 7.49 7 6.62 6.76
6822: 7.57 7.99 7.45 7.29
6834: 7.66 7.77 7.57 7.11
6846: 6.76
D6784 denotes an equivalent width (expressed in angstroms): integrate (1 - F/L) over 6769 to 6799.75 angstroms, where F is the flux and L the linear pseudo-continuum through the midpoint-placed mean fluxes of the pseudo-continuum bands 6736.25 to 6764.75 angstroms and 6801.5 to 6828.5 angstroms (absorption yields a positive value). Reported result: 1.5 angstroms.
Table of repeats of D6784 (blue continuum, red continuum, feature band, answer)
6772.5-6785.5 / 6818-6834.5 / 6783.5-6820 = -0.2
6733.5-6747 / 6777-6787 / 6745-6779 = -3.0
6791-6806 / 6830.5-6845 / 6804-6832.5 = 0.2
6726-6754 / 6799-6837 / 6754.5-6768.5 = -0.2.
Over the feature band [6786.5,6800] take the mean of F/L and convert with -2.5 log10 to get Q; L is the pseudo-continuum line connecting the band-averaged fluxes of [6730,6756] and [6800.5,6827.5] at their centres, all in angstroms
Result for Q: 0.04 mag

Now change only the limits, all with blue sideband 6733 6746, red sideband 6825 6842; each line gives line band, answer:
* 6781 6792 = 0.14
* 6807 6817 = 0.04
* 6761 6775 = -0.04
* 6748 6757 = -0.01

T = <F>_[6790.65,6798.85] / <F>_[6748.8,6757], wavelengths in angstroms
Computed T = 1.05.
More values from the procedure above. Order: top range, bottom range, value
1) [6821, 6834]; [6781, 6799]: 1.14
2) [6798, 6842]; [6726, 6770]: 1.03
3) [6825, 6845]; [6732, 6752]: 1.10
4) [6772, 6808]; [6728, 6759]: 0.96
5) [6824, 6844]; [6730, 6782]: 1.09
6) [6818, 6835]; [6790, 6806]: 1.05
